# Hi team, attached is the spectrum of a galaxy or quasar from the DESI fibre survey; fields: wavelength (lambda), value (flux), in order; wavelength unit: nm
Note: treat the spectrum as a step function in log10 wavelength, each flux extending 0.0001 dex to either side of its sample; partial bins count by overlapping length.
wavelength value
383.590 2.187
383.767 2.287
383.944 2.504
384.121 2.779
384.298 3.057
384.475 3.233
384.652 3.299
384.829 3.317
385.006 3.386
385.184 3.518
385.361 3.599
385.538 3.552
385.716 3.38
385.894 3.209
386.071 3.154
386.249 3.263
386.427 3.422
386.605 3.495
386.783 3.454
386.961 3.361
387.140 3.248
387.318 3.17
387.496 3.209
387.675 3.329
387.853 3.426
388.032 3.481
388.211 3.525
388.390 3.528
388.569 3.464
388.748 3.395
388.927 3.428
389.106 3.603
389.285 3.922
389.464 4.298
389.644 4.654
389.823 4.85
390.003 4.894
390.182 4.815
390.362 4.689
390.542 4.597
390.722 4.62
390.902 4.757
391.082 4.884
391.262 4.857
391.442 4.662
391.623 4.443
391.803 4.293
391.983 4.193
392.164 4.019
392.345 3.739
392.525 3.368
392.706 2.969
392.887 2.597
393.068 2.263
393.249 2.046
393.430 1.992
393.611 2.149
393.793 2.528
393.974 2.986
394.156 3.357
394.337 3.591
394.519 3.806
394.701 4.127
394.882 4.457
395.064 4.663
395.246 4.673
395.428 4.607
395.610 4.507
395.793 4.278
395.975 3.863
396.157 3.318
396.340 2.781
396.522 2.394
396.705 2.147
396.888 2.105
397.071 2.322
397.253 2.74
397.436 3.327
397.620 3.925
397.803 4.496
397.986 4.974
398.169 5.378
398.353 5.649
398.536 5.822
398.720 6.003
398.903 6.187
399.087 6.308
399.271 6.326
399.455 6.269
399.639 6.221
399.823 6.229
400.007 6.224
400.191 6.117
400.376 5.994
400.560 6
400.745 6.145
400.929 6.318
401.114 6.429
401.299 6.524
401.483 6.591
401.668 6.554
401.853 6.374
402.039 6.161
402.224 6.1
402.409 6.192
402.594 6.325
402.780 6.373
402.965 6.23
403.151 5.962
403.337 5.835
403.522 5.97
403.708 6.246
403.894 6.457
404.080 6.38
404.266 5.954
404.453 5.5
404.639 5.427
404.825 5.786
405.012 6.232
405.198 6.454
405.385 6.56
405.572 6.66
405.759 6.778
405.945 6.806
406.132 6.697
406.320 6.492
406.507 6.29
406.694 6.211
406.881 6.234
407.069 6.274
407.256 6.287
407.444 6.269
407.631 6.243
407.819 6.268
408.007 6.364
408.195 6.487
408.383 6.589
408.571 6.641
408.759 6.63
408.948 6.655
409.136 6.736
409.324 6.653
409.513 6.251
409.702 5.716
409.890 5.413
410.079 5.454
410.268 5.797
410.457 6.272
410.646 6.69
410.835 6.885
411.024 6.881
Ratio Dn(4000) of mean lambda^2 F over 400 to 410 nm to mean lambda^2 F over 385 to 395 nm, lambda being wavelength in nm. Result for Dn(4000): 1.85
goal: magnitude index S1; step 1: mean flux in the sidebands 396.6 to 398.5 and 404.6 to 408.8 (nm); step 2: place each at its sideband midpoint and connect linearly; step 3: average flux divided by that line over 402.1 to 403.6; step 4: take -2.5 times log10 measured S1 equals -0.163 mag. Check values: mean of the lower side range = 3.76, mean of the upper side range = 6.39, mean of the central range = 6.13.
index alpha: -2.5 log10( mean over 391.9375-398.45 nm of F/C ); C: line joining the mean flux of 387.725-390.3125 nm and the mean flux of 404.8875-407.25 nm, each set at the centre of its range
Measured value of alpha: 0.36 mag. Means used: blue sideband 3.95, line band 3.51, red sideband 6.46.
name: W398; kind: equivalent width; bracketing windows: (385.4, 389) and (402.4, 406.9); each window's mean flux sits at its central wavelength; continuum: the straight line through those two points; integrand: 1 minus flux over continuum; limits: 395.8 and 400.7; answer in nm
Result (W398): 0.47 nm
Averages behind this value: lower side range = 3.38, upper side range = 6.24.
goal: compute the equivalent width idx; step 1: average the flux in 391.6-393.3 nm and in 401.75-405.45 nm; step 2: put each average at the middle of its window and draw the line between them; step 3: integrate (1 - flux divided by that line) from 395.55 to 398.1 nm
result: 0.62 nm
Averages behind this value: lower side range 3.38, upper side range 6.12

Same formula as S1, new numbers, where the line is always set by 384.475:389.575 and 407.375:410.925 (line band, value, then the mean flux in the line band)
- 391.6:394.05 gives 0.331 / 3.08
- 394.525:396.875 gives 0.208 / 3.76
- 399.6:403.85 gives -0.165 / 6.23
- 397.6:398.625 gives -0.050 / 5.12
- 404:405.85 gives -0.072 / 6.17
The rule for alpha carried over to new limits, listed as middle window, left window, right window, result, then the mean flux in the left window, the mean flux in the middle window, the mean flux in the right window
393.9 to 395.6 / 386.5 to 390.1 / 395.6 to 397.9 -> -0.22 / 3.69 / 4.06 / 3.21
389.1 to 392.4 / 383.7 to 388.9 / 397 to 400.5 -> -0.13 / 3.28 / 4.49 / 5.32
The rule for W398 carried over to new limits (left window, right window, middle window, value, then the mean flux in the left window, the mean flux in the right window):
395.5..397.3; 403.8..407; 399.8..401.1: -0.474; 3.07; 6.29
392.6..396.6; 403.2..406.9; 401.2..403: -0.305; 3.37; 6.25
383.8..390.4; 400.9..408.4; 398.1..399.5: -0.161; 3.55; 6.29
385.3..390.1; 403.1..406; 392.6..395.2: 0.818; 3.61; 6.18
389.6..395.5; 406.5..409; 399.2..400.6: -0.294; 3.9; 6.39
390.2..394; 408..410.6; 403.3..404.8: -0.135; 3.68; 6.27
